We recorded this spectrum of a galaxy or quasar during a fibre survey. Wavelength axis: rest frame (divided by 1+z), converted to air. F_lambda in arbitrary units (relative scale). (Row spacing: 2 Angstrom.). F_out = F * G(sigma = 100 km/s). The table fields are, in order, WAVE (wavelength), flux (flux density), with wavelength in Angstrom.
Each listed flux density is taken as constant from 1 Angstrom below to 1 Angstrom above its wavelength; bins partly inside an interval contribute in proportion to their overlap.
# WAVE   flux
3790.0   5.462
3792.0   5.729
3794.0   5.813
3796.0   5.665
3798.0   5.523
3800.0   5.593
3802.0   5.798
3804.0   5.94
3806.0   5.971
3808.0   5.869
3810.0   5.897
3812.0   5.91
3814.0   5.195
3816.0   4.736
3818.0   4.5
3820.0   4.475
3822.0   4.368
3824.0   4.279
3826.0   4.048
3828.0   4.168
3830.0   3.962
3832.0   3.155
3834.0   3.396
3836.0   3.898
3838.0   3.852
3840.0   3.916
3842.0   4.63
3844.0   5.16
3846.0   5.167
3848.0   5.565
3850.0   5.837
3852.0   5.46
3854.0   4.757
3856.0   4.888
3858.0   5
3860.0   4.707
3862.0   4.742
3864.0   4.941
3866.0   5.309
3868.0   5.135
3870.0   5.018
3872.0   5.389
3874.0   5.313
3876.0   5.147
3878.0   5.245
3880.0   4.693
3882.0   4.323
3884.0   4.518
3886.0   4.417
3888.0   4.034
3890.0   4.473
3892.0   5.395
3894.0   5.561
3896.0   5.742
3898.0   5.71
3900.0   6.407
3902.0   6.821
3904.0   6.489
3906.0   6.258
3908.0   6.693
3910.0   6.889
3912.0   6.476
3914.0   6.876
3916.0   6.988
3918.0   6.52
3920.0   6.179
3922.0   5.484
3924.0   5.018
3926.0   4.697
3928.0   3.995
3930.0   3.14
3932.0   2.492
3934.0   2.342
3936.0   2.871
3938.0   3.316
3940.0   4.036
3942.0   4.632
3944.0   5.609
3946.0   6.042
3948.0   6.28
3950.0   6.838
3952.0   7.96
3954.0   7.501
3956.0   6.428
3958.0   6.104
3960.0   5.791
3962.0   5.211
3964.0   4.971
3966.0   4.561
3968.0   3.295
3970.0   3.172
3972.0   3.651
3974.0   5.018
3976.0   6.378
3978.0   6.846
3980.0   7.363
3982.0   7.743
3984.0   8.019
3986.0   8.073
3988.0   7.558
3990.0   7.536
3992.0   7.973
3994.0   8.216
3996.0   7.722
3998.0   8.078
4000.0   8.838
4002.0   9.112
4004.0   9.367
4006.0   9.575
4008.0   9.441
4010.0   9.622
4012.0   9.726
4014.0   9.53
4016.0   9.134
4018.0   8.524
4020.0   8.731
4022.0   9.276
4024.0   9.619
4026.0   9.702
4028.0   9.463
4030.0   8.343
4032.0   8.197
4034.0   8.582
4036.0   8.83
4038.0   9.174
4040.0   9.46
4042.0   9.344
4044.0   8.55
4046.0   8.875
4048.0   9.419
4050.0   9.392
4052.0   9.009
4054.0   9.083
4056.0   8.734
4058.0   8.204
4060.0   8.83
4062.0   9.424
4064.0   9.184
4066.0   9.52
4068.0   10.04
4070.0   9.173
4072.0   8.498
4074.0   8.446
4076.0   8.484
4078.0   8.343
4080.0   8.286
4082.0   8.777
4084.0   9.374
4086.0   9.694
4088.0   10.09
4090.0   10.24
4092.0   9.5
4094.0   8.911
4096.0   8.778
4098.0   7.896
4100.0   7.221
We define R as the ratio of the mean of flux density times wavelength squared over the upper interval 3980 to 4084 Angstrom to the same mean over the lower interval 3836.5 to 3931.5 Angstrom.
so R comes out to 1.80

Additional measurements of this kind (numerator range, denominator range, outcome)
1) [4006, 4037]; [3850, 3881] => 1.95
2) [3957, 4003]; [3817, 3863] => 1.56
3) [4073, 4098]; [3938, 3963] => 1.63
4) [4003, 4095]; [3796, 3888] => 2.08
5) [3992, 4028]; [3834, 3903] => 1.94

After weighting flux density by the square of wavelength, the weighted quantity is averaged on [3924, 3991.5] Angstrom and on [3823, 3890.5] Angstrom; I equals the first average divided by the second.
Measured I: 1.23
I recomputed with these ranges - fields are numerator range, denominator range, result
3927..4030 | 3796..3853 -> 1.52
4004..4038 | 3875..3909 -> 1.80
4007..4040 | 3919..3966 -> 1.87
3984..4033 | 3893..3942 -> 1.75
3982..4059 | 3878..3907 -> 1.76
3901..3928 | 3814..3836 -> 1.56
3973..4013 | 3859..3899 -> 1.72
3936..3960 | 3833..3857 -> 1.29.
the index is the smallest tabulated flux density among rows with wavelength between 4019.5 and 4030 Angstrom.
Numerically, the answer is 8.343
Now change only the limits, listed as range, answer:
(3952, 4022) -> 3.172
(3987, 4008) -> 7.536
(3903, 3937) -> 2.342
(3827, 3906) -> 3.155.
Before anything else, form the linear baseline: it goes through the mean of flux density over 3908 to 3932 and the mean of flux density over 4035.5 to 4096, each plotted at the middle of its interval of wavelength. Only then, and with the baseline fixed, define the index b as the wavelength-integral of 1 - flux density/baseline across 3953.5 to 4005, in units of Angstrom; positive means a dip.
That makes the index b 2.5 Angstrom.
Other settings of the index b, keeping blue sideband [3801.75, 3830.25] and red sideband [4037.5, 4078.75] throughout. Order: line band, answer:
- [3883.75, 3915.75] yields 2.8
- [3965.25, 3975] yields 4.7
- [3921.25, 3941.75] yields 9.4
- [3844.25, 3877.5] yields 3.5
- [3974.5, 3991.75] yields 0.9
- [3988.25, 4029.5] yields -3.6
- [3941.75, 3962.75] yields 2.8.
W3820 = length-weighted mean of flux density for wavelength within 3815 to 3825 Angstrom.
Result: 4.47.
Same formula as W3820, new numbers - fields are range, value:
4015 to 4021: 8.8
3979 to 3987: 7.8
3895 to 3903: 6.17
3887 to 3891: 4.25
